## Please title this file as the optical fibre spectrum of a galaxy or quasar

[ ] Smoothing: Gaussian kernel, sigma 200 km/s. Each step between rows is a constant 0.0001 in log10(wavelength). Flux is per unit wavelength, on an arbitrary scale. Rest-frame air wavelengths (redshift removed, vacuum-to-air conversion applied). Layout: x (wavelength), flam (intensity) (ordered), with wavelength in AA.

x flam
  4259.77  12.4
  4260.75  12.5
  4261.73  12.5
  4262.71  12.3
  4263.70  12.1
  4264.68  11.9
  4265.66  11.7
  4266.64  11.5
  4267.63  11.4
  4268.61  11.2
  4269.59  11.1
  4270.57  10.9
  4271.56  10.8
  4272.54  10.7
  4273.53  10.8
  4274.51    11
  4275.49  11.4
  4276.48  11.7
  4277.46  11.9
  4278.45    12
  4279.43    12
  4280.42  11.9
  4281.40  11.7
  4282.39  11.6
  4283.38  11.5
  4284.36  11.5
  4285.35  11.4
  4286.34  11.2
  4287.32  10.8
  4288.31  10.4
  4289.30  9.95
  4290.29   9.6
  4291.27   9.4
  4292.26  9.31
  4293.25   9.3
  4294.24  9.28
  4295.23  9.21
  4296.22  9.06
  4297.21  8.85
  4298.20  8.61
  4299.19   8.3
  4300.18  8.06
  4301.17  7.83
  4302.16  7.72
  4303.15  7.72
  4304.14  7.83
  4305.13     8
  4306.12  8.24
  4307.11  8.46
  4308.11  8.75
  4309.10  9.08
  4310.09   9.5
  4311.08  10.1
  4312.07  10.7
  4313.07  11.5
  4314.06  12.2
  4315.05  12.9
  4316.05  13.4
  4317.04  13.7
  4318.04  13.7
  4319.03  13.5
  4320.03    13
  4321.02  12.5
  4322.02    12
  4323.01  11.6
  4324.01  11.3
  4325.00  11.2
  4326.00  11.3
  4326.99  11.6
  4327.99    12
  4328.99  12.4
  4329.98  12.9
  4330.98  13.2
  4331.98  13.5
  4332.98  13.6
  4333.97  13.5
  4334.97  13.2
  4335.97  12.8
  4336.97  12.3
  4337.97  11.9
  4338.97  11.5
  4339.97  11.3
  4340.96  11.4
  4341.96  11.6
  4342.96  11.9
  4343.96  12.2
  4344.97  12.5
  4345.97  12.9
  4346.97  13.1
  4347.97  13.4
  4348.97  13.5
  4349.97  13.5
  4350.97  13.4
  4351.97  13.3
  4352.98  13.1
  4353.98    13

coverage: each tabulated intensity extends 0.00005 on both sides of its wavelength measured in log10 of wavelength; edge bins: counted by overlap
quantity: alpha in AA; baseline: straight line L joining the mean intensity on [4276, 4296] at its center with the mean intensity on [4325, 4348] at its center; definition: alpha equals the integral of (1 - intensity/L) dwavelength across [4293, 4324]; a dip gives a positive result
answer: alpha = 3.62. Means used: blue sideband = 10.8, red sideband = 12.4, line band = 10.2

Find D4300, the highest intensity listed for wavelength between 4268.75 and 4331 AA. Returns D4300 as 13.7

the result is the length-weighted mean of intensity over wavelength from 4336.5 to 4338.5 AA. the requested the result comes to 12.1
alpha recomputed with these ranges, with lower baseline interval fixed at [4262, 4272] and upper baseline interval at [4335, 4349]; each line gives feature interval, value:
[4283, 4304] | 4.2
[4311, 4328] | -0.2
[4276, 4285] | -0.1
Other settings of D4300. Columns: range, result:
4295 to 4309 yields 9.21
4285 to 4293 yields 11.4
